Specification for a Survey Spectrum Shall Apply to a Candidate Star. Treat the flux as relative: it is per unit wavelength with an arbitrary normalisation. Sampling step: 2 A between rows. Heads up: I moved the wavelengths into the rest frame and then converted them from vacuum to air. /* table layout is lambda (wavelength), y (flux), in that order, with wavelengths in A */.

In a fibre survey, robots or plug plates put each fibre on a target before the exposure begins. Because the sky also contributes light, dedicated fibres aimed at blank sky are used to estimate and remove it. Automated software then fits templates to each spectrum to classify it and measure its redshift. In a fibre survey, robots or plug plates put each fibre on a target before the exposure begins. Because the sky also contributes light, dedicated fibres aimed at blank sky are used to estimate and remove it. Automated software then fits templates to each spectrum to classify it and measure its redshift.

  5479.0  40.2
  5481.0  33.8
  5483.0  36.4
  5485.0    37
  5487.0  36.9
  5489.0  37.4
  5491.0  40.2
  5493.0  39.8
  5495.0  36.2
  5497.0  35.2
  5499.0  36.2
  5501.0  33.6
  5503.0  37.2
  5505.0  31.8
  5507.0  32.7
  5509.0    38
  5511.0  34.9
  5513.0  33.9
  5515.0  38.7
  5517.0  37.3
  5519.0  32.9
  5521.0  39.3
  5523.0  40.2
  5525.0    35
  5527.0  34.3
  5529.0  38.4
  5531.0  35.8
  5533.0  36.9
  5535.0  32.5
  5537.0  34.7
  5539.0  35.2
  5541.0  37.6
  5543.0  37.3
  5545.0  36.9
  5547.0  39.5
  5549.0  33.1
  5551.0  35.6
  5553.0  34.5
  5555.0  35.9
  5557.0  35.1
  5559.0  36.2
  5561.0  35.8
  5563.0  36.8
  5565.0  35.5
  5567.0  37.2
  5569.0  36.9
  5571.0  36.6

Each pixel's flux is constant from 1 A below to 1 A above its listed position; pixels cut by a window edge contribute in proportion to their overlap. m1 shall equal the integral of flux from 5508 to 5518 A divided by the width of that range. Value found 36.6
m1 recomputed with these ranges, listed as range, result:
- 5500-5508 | 33.8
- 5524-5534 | 36.1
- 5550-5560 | 35.5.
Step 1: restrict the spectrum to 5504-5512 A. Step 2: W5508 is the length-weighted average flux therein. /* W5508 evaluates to 34.4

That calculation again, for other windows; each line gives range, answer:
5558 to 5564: 36.3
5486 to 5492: 38.2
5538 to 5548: 37.3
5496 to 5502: 35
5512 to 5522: 36.4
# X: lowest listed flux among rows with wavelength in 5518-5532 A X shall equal 32.9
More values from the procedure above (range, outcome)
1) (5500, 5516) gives 31.8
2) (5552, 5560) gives 34.5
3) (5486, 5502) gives 33.6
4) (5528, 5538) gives 32.5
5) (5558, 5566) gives 35.5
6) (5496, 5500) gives 35.2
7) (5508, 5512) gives 34.9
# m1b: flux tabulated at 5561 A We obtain 35.8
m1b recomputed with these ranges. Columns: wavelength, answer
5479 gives 40.2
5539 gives 35.2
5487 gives 36.9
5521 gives 39.3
